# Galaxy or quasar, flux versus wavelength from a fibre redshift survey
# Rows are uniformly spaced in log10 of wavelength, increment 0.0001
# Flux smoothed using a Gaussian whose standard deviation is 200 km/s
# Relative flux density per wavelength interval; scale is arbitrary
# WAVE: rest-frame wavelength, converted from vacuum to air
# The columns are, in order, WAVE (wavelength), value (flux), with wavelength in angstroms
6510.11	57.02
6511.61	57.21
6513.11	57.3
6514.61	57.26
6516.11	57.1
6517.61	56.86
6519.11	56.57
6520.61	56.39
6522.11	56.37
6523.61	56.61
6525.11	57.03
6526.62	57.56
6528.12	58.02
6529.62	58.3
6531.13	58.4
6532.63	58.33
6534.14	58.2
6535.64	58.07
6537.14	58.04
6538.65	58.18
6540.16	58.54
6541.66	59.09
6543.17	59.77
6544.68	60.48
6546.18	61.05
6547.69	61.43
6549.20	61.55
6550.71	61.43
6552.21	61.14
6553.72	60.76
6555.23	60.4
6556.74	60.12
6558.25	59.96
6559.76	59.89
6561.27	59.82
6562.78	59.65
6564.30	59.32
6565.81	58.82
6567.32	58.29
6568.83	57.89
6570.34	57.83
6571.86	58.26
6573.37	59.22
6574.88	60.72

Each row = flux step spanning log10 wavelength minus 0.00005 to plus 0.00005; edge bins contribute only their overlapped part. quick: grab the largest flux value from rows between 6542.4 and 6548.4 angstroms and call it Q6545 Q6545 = 61.43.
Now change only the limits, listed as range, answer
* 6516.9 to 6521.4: 56.86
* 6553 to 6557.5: 60.76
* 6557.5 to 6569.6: 59.96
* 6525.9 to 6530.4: 58.3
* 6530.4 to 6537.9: 58.4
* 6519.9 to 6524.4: 56.61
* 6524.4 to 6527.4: 57.56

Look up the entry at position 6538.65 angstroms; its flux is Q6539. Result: 58.18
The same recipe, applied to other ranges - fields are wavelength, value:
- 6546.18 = 61.05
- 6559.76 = 59.89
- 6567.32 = 58.29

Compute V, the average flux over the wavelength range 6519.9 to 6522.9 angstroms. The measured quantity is 56.4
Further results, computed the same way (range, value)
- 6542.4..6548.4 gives 60.7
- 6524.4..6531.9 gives 57.8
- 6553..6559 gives 60.3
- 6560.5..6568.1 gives 59.2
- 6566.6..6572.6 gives 58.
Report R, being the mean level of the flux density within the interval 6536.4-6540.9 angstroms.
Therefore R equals 58.1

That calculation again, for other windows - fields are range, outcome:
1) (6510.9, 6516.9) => 57.2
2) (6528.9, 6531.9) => 58.3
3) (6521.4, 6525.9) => 56.6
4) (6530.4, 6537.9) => 58.2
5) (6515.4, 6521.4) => 56.8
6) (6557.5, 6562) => 59.9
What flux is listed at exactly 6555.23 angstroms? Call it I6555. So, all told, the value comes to 60.4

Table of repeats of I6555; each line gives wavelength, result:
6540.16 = 58.54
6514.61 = 57.26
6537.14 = 58.04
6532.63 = 58.33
